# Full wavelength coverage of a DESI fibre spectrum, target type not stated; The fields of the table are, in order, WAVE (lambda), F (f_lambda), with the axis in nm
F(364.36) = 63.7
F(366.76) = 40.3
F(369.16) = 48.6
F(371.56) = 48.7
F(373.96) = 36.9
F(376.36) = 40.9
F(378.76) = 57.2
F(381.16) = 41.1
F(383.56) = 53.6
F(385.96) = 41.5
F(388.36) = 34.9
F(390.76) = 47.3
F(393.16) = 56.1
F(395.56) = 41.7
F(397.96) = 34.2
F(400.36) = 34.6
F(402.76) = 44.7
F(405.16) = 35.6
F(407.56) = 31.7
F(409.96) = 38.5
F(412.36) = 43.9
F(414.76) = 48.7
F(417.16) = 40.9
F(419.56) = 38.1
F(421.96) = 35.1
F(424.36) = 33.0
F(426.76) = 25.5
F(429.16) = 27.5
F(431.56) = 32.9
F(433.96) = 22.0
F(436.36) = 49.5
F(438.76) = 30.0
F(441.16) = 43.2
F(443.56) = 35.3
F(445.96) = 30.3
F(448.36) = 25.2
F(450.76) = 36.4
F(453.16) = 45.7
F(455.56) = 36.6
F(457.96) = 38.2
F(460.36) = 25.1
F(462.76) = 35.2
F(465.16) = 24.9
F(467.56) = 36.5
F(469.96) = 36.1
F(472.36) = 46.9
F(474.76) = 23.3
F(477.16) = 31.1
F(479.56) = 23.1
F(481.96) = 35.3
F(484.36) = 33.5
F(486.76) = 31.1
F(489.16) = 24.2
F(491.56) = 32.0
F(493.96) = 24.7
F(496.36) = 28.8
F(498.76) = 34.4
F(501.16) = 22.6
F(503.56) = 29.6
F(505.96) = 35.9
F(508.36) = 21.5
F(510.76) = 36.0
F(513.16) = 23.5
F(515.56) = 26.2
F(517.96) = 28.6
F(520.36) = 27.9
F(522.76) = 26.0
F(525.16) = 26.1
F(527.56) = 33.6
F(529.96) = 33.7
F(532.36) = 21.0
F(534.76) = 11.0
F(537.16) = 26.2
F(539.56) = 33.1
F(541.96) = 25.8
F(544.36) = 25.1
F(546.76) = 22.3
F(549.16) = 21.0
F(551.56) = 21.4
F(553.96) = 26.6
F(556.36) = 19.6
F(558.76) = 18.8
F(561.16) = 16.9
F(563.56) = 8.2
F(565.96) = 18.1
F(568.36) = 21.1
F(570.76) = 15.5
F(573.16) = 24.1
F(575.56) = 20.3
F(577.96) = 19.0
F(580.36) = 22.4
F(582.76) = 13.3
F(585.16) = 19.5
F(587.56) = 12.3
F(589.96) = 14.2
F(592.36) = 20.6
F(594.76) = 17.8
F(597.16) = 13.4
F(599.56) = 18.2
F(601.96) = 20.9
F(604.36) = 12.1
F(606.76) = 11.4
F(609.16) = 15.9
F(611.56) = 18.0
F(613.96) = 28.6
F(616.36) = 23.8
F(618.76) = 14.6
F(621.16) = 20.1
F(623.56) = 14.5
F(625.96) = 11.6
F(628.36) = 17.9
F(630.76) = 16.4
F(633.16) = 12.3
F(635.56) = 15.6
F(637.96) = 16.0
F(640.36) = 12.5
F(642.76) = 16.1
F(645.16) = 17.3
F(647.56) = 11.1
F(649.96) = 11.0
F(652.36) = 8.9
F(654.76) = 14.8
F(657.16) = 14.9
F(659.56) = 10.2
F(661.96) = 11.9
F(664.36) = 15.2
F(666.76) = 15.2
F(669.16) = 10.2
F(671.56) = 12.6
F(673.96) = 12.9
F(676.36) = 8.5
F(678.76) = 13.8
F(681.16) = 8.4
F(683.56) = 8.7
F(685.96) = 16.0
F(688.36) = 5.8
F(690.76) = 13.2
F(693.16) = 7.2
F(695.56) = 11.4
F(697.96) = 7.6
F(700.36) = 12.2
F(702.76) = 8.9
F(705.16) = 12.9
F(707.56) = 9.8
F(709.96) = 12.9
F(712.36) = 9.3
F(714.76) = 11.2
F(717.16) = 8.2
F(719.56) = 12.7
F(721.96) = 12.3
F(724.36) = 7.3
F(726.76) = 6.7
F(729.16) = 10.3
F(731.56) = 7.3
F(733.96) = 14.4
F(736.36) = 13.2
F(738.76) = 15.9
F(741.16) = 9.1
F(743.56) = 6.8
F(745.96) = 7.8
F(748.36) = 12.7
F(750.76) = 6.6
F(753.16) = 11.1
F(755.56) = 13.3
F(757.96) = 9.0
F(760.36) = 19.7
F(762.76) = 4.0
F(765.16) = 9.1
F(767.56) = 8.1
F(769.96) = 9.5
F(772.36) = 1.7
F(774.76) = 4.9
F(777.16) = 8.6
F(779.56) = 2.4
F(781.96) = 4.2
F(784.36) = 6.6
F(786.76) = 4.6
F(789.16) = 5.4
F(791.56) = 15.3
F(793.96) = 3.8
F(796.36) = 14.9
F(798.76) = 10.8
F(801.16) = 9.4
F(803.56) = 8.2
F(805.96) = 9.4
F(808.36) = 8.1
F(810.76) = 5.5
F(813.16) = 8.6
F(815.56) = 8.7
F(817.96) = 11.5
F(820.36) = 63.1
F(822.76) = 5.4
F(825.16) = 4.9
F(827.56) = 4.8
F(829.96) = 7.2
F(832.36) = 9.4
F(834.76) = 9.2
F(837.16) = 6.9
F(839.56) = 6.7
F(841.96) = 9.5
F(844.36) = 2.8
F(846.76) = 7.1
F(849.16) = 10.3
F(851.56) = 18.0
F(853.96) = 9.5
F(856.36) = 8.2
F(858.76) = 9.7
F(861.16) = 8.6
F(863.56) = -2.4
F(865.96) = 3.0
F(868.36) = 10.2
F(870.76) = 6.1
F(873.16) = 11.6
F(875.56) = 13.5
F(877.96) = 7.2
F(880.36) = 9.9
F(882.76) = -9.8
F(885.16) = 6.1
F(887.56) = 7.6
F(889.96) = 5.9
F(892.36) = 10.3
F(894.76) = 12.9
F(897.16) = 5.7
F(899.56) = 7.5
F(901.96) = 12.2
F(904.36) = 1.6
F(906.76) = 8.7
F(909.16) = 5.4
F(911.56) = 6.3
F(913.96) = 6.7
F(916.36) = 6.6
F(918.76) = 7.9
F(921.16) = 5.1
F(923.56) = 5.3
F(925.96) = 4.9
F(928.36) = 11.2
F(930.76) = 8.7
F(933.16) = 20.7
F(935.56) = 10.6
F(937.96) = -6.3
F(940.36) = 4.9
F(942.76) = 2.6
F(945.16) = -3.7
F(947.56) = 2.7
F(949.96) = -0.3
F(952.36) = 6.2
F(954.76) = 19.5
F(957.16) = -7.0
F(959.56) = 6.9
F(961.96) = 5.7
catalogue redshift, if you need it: 1.20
